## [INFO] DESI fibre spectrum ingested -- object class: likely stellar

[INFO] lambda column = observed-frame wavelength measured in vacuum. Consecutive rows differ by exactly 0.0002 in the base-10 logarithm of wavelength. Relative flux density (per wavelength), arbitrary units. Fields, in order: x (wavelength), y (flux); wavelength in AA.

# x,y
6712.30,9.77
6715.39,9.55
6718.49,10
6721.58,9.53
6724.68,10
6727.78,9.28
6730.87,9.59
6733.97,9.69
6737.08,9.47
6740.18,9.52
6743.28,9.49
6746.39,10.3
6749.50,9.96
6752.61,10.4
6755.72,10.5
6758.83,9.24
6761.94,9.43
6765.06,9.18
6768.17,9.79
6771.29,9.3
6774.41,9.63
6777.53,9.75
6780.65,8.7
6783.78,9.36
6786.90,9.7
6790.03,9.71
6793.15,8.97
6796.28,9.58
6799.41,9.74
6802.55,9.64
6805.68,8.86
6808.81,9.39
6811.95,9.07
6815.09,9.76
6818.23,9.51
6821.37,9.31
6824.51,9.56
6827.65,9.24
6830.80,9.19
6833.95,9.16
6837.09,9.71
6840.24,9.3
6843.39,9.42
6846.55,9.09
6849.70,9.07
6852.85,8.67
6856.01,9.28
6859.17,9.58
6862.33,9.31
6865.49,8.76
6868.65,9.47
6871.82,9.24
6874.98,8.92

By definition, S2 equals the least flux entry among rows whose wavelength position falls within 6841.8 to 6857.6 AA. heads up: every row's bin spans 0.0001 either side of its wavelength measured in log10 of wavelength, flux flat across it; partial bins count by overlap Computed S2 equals 8.67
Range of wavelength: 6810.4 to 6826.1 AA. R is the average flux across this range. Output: 9.44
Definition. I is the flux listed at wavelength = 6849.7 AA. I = 9.07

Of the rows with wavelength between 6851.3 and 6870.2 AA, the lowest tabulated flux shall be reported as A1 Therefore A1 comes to 8.67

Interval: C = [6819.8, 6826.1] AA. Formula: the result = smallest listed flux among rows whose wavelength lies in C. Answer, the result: 9.31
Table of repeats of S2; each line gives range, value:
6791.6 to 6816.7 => 8.86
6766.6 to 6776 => 9.3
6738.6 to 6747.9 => 9.49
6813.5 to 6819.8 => 9.51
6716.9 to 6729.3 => 9.28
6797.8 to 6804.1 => 9.64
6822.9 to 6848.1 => 9.09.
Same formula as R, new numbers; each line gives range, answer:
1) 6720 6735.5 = 9.62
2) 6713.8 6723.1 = 9.69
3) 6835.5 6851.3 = 9.32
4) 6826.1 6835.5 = 9.19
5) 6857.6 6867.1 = 9.22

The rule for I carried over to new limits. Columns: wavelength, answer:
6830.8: 9.19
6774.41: 9.63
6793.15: 8.97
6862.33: 9.31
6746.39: 10.3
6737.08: 9.47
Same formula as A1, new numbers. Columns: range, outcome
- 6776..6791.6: 8.7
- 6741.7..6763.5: 9.24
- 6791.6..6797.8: 8.97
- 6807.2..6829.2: 9.07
